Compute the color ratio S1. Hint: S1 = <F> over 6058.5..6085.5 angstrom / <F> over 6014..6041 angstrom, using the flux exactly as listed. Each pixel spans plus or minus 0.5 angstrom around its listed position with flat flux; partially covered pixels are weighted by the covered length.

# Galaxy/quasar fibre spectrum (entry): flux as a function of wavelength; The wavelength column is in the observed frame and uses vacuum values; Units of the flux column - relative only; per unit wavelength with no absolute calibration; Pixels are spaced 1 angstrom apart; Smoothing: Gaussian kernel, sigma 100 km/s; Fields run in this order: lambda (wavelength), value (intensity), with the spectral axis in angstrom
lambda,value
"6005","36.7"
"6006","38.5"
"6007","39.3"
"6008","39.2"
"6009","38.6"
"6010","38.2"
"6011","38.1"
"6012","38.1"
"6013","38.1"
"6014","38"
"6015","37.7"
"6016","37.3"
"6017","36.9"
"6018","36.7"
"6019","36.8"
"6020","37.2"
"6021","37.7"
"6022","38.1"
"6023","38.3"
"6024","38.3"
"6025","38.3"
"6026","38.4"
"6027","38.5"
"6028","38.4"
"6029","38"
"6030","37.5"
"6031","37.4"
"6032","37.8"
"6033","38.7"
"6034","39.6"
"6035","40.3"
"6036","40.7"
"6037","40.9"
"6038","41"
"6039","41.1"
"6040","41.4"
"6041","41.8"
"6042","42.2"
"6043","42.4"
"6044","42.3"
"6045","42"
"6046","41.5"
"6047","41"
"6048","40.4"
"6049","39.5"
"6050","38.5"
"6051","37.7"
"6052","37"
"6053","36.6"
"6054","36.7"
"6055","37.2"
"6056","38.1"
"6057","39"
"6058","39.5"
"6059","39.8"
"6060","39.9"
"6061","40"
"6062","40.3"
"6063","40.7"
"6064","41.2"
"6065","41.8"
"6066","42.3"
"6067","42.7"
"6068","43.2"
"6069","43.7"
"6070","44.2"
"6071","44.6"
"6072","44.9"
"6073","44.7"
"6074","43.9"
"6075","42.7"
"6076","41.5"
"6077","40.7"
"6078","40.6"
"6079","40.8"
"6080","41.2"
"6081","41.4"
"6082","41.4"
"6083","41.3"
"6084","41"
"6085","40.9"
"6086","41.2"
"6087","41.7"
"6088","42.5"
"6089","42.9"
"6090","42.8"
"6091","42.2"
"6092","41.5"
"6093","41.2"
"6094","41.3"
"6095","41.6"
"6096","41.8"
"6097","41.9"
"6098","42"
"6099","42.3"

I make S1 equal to 1.08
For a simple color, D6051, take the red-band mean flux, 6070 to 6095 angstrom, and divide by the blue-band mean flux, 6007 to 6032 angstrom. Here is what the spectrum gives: 1.1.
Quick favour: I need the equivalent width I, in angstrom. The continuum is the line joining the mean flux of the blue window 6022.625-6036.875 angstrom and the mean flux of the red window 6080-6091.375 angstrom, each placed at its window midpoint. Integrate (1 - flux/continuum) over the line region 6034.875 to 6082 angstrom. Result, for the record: -0.9 angstrom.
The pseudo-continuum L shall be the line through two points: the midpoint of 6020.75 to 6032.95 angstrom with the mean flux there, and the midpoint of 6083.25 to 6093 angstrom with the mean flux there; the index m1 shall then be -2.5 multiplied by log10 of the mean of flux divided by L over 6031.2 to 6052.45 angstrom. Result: -0.04 mag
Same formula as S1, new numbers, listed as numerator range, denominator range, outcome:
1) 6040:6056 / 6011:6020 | 1.06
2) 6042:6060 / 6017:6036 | 1.03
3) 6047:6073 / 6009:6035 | 1.07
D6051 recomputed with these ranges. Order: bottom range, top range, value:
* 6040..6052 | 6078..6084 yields 1.01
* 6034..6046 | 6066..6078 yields 1.04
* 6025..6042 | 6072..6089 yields 1.06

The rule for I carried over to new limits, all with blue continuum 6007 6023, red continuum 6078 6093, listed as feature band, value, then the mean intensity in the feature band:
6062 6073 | -0.61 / 42.9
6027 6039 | -0.12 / 39.2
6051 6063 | 0.44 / 38.6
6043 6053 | -0.09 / 39.9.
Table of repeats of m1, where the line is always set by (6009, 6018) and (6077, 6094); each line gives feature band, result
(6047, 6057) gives 0.045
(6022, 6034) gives 0.009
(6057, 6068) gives -0.014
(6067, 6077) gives -0.070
